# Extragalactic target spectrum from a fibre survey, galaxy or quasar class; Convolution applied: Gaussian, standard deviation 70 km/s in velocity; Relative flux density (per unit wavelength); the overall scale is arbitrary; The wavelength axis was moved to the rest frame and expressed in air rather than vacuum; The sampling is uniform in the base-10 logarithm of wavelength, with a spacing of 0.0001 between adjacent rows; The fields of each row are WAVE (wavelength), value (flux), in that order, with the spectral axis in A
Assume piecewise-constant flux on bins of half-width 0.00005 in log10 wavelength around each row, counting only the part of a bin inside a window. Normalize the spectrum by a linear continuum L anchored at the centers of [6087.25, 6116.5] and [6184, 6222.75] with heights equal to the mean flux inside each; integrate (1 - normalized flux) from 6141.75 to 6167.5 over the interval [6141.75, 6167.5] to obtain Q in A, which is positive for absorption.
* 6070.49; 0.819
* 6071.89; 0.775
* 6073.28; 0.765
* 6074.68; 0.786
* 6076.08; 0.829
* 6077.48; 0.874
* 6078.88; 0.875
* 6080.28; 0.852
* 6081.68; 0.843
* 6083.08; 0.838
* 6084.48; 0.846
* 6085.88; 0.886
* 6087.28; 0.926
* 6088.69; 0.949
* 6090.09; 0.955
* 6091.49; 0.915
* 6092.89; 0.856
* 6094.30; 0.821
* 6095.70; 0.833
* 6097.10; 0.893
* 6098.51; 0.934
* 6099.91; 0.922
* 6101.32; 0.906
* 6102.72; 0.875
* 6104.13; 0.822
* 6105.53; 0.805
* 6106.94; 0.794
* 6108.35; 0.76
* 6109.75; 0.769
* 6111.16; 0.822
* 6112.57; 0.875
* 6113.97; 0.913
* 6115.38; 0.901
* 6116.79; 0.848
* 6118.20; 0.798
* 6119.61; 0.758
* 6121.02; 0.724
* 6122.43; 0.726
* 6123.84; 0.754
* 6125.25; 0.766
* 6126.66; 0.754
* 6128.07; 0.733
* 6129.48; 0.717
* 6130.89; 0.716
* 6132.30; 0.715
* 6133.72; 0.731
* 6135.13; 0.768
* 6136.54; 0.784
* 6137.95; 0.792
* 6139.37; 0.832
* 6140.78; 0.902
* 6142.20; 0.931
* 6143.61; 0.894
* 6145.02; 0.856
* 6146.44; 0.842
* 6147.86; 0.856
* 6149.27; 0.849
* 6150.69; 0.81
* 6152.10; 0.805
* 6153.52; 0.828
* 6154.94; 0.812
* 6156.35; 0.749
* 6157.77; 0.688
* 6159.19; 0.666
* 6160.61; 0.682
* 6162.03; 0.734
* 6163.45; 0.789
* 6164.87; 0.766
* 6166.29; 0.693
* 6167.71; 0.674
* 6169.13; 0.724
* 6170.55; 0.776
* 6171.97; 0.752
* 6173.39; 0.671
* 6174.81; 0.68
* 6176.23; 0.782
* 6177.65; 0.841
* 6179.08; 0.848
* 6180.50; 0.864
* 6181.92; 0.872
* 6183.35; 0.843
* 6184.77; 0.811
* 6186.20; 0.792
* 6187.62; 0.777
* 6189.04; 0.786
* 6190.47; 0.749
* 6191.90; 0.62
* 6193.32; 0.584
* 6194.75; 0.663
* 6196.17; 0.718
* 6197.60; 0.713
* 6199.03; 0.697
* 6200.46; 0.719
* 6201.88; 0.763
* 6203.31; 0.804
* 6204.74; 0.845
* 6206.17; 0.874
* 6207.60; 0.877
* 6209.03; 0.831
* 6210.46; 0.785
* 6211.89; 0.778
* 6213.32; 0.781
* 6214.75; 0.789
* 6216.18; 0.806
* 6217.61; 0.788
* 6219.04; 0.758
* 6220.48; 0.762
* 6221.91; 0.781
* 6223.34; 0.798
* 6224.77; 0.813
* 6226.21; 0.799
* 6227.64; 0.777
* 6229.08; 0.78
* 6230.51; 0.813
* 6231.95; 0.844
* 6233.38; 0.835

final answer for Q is 0.8 A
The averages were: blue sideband 0.867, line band 0.788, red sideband 0.765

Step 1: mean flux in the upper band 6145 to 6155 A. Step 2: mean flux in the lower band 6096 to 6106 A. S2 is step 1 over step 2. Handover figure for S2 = 0.9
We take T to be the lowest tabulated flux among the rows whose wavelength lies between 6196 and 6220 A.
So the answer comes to 0.697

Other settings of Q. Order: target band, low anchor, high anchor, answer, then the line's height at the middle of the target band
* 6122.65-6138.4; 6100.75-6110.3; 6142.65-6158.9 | 1.4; 0.817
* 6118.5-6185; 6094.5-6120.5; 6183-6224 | 2.6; 0.809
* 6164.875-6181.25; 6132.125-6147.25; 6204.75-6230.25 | 1.2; 0.815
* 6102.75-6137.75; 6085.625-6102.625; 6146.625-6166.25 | 2.6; 0.845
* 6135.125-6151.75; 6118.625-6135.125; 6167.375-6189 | -2.0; 0.753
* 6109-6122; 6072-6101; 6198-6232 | 0.5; 0.851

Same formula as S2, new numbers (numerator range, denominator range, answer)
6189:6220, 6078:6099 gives 0.86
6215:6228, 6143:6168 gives 1.01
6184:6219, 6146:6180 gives 1.00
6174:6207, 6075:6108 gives 0.88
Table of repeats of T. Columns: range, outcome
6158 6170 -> 0.666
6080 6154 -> 0.715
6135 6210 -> 0.584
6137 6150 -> 0.792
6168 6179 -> 0.671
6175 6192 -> 0.62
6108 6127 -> 0.724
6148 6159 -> 0.688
